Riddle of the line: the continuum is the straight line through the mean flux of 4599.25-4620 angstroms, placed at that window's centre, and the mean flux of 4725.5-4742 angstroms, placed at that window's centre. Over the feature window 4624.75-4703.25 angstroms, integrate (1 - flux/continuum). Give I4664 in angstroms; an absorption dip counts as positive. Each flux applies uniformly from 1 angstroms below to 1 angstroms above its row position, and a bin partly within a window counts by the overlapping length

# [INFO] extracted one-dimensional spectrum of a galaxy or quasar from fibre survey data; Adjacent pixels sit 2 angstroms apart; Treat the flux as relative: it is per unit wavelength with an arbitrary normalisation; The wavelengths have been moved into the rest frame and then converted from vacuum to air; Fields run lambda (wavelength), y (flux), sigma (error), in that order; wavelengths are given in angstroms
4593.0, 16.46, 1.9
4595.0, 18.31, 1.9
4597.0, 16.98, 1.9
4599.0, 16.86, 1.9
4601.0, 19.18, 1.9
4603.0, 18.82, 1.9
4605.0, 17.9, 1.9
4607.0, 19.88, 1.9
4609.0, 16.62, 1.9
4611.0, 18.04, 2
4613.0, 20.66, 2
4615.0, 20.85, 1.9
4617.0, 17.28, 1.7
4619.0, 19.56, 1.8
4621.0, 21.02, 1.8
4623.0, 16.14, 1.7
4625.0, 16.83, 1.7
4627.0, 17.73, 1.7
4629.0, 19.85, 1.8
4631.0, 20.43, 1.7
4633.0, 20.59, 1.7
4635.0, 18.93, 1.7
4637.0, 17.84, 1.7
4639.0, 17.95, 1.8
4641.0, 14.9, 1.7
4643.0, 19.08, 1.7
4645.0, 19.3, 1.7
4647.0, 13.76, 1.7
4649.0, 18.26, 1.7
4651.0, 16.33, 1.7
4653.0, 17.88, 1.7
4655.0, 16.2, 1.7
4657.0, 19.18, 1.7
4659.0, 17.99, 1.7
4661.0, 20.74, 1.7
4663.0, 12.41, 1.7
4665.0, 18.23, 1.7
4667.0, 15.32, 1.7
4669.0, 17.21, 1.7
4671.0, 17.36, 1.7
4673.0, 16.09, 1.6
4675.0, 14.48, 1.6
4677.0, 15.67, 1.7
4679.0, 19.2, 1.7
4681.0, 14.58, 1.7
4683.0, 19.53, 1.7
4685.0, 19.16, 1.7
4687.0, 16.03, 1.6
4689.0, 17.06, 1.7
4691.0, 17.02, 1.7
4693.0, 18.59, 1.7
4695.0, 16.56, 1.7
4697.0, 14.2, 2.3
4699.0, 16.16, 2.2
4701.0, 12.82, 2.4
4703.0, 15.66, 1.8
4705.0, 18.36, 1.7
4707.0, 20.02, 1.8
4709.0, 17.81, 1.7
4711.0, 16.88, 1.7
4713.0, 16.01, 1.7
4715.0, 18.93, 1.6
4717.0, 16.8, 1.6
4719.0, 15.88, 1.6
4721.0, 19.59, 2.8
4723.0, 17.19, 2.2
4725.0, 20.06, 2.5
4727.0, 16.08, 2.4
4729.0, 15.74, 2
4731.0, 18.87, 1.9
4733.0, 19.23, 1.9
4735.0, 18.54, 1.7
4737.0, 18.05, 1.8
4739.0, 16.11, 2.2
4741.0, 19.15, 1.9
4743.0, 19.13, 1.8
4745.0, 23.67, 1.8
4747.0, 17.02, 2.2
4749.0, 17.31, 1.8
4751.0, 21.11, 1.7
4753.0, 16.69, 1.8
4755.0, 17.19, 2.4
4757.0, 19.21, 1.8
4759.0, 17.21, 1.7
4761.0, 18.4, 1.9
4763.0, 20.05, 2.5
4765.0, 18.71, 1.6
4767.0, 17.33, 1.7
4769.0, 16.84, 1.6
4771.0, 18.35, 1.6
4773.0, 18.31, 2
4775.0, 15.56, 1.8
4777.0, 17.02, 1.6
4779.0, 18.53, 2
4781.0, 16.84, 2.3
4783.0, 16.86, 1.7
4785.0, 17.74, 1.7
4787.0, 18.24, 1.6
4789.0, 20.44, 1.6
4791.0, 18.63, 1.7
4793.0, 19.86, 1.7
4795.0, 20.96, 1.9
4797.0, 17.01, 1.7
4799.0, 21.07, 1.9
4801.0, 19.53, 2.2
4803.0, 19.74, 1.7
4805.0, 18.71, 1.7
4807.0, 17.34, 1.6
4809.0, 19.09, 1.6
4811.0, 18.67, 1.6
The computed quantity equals 5.0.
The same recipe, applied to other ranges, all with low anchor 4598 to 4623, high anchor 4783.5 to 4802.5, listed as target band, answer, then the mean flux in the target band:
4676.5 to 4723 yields 4.7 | 17.1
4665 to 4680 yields 1.9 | 16.6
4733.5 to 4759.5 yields 0.8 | 18.5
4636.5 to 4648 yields 1.1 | 17.1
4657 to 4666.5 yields 0.7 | 17.4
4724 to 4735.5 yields 0.6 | 18.1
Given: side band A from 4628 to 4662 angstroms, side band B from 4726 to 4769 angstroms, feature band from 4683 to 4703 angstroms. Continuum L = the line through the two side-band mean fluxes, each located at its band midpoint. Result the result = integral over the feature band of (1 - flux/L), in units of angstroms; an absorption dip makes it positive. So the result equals 1.88 angstroms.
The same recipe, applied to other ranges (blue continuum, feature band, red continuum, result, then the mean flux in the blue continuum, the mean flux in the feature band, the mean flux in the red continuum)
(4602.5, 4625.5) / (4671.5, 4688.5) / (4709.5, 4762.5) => 1.4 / 18.7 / 16.9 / 18.1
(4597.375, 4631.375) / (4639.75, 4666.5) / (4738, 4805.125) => 2.0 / 18.6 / 17.2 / 18.5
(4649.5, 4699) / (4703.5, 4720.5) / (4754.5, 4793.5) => -0.2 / 17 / 17.6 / 18.1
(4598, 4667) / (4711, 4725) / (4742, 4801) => 0.6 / 18.1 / 17.6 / 18.5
